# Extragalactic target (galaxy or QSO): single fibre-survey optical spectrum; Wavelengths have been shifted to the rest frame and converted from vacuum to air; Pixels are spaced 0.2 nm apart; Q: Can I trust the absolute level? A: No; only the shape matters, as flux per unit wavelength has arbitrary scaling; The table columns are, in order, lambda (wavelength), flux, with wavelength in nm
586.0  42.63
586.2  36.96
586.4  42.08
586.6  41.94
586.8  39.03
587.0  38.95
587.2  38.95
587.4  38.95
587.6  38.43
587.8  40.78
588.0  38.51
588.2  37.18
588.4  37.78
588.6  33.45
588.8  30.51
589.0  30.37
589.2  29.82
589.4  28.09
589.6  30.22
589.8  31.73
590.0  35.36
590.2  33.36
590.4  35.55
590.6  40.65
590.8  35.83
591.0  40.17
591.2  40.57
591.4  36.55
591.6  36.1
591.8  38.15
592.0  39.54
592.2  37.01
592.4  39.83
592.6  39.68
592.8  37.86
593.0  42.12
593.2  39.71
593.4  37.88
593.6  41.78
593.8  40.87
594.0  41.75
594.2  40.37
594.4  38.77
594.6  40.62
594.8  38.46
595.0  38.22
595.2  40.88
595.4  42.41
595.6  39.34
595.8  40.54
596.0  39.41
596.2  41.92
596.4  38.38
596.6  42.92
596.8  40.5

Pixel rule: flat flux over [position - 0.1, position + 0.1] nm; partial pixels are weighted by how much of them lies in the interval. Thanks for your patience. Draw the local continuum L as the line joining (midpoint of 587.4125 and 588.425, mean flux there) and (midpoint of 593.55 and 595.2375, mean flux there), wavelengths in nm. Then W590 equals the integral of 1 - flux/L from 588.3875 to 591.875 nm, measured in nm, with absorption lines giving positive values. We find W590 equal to 0.407 nm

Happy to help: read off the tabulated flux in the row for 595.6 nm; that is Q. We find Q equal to 39.34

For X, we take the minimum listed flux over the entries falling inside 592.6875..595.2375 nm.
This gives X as 37.86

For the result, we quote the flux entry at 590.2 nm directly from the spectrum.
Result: 33.36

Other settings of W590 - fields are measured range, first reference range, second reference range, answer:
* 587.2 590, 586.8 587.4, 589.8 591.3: 0.27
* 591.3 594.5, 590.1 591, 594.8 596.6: -0.08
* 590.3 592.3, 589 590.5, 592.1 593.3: -0.13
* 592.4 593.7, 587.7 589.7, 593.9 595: -0.05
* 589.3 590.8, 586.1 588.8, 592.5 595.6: 0.21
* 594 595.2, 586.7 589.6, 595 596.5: 0.00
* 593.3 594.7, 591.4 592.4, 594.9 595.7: -0.04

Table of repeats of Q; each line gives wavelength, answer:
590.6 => 40.65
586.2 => 36.96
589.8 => 31.73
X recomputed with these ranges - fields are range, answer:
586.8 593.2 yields 28.09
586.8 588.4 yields 37.18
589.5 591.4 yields 30.22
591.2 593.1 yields 36.1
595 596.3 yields 38.22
